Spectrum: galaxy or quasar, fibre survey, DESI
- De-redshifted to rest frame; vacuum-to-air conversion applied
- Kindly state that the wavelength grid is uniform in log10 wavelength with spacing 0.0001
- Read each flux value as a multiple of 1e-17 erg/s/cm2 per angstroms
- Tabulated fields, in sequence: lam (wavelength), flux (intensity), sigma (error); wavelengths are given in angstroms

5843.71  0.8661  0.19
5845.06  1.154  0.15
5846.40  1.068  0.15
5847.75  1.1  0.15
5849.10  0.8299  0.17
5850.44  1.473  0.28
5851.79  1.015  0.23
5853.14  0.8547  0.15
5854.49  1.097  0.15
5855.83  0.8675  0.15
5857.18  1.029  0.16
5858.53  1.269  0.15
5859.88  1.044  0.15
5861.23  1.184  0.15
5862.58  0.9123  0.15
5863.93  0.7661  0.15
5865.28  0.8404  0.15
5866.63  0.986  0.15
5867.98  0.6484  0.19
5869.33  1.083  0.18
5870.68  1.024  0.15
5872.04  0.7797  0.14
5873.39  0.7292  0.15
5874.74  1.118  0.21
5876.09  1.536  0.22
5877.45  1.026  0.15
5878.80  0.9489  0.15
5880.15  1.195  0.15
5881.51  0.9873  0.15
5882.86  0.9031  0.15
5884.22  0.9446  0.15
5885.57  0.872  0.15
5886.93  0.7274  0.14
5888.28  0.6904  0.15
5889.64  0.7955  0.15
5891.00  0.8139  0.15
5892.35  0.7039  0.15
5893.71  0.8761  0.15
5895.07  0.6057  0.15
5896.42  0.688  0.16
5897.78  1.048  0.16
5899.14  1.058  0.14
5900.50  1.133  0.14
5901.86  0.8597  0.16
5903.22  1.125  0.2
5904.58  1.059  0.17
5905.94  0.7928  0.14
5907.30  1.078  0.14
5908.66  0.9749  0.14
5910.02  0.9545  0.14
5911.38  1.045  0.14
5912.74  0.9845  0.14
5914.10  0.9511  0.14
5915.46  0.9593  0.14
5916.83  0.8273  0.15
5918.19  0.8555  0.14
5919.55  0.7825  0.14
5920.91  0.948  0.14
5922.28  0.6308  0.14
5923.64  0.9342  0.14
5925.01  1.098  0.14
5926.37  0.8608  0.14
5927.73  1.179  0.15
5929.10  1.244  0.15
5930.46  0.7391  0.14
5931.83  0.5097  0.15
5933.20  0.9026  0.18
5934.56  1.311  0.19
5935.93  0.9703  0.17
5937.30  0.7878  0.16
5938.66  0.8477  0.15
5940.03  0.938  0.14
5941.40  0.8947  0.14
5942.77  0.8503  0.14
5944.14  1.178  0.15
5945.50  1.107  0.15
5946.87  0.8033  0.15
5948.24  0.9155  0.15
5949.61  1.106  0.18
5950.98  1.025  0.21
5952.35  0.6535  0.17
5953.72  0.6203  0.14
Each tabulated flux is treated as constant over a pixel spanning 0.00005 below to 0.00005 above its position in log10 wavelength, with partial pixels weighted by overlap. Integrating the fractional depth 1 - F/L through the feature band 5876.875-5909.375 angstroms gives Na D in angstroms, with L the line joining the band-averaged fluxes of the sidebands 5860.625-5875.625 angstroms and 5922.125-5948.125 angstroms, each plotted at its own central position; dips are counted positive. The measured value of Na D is 0.6 angstroms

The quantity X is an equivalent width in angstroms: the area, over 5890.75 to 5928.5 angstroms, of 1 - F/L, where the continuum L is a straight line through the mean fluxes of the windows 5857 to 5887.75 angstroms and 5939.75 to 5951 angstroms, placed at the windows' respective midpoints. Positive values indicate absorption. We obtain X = 2.09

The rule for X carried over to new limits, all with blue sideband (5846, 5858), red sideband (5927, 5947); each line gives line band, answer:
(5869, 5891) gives 1.3 angstroms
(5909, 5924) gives 1.2 angstroms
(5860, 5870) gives 1.0 angstroms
